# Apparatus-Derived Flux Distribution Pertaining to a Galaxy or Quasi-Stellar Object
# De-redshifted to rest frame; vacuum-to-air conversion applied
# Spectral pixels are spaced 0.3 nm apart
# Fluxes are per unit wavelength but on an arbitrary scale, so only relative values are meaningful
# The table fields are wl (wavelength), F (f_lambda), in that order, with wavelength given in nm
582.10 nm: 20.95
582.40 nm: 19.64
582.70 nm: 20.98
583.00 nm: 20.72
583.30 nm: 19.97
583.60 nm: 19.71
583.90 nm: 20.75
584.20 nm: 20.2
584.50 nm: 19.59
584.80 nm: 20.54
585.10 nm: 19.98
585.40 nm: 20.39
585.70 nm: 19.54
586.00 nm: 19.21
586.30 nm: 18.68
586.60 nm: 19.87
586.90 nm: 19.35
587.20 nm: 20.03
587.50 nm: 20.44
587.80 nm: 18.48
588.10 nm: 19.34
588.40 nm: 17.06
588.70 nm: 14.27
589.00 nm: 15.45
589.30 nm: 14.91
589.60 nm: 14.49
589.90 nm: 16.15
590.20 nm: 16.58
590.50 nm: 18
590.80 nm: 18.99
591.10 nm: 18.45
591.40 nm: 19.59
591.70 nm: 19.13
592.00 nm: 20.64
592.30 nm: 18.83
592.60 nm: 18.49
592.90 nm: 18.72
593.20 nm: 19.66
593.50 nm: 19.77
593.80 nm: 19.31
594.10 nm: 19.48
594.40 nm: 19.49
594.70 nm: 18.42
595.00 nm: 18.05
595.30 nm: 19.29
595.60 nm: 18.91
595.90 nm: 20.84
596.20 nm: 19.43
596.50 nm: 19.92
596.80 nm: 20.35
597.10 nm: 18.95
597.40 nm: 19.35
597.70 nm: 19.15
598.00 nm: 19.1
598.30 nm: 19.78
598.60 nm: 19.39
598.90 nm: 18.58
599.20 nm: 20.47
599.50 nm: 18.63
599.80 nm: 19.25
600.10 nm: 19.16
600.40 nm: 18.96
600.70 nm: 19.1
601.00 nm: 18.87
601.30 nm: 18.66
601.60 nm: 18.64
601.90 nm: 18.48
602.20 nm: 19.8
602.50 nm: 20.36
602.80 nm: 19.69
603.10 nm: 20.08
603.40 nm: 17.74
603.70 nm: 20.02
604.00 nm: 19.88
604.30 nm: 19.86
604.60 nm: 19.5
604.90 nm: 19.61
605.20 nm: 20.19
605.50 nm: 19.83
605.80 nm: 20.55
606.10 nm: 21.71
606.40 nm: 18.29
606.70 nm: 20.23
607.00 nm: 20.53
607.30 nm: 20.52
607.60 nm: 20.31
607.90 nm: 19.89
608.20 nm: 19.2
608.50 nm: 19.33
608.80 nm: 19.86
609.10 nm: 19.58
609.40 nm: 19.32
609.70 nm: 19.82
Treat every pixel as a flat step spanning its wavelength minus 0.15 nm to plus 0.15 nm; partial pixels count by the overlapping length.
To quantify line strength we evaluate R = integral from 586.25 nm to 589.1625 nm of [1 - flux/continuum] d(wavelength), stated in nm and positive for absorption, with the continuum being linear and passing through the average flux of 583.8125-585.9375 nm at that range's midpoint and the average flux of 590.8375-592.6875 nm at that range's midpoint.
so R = 0.22 nm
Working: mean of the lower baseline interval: 20.1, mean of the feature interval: 18.3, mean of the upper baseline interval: 19.2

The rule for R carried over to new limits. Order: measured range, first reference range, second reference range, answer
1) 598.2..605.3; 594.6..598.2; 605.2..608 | 0.16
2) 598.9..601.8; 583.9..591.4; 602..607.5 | 0.07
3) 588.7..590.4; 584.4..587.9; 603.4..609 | 0.37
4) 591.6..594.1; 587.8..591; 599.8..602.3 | -0.29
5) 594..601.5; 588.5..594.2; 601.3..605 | -0.21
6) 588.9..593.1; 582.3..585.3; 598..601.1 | 0.42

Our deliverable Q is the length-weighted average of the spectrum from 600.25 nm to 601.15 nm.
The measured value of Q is 19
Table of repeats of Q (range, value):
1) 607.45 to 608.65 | 19.7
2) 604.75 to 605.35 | 19.9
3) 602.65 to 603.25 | 19.9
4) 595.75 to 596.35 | 20.1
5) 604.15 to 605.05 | 19.7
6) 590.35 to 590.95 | 18.5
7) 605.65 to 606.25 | 21.1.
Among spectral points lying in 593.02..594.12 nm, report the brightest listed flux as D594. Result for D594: 19.77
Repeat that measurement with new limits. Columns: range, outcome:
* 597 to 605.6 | 20.47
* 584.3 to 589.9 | 20.54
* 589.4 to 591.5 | 19.59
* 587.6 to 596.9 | 20.84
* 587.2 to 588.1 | 20.44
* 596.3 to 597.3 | 20.35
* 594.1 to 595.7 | 19.49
